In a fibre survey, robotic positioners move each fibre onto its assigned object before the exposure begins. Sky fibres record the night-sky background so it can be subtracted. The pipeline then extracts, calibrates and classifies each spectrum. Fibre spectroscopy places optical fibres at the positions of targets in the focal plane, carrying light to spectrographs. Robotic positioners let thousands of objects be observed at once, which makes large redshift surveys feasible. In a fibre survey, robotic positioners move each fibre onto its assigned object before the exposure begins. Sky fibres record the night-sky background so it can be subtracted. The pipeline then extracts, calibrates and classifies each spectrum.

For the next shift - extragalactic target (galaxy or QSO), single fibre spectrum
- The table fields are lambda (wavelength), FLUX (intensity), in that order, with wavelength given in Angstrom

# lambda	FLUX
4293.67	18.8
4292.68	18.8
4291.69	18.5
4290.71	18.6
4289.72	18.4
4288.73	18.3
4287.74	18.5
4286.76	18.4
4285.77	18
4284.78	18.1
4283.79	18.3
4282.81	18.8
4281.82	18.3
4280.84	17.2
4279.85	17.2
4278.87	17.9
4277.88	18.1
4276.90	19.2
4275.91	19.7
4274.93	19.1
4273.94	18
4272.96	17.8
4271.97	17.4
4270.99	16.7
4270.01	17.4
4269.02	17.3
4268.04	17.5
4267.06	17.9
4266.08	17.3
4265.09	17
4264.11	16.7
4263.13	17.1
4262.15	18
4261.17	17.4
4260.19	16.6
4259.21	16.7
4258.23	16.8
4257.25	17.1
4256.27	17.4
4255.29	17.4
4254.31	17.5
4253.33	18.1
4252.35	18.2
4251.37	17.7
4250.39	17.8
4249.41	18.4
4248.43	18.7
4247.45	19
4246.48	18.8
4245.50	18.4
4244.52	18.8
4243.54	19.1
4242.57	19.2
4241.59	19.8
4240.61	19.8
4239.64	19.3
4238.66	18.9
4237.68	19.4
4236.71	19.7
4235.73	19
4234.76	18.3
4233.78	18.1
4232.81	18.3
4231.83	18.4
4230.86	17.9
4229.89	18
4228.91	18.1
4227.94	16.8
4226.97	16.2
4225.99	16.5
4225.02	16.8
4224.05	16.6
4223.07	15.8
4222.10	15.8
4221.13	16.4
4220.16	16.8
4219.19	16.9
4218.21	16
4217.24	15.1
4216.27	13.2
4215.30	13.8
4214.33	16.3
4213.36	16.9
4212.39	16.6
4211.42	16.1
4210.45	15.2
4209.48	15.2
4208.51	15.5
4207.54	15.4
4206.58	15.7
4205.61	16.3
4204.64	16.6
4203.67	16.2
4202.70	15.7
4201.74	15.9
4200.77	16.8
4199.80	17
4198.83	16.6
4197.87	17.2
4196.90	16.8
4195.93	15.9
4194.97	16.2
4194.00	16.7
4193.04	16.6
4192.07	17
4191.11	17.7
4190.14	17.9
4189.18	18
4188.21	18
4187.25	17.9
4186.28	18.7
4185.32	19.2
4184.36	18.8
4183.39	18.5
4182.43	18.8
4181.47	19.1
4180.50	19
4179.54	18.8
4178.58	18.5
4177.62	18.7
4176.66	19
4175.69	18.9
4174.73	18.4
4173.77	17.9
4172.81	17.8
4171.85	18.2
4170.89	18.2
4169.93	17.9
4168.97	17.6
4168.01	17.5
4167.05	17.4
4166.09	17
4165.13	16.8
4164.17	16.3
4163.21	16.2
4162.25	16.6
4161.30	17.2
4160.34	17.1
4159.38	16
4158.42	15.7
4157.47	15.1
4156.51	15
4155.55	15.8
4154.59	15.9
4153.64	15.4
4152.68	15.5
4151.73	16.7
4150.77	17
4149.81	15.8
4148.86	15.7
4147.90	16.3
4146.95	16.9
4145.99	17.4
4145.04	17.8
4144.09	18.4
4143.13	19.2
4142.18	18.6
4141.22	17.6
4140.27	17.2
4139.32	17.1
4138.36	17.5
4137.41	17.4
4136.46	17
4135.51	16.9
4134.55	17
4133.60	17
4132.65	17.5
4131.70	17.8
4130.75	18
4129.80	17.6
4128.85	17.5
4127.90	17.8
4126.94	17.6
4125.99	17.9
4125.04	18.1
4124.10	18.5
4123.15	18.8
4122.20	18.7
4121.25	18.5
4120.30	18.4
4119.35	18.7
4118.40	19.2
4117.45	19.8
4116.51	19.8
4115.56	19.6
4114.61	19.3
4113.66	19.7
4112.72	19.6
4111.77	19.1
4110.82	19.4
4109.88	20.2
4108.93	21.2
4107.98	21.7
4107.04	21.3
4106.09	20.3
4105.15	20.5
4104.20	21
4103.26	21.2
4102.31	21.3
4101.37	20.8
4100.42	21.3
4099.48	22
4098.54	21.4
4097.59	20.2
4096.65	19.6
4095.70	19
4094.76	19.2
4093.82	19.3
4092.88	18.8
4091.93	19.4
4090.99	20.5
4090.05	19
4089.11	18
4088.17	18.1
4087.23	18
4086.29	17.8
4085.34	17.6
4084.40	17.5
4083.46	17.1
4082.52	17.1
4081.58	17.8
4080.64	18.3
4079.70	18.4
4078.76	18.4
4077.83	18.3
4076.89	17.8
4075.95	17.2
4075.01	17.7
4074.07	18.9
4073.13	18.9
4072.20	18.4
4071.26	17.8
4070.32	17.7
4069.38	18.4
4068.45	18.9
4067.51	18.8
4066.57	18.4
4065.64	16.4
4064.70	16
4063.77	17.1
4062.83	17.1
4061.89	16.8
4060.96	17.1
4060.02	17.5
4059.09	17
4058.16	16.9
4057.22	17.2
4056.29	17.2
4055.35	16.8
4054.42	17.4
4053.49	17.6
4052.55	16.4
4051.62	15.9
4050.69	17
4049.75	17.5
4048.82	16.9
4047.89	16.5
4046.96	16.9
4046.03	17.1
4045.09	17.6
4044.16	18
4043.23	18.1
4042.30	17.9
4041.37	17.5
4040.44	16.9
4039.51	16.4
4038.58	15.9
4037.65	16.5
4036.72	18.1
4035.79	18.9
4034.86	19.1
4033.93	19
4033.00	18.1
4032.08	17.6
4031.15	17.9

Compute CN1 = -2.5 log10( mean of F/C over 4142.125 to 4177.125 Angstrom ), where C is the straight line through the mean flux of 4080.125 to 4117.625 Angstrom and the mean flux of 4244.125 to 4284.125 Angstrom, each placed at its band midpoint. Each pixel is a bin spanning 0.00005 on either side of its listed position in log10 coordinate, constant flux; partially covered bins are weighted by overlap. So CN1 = 0.12 mag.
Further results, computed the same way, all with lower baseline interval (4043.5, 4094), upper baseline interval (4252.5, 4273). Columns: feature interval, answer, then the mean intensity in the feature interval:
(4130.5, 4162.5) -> 0.04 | 16.9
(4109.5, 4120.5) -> -0.11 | 19.4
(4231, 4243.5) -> -0.10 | 19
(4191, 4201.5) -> 0.05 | 16.7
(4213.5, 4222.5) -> 0.12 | 15.6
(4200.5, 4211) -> 0.10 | 15.9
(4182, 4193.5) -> -0.04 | 18.1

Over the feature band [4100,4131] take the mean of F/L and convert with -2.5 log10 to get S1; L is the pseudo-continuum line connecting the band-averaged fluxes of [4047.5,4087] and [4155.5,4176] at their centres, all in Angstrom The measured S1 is -0.13 mag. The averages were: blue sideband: 17.5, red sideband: 17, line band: 19.5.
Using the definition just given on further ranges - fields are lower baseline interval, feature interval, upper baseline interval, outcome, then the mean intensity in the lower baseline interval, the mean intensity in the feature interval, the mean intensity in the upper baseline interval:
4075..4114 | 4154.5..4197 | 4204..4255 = 0.039 mag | 19.4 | 17.5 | 17.3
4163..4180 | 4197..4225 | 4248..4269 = 0.108 mag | 17.9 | 16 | 17.5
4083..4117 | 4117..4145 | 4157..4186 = 0.053 mag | 19.7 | 18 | 17.8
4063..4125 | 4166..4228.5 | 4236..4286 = 0.087 mag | 19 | 17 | 18.1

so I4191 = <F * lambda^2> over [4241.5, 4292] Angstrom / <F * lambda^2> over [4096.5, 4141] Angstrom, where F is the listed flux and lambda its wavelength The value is 1.01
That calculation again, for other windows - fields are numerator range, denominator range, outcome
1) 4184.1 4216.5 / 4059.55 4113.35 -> 0.93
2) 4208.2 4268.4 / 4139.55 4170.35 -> 1.08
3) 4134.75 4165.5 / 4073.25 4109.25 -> 0.89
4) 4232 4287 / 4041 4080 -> 1.14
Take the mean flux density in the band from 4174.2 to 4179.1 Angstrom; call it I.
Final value 18.7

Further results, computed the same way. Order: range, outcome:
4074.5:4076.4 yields 17.5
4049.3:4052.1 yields 16.8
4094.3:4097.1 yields 19.2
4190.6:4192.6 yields 17.3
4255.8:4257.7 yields 17.3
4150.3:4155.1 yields 16.1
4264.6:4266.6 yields 17.1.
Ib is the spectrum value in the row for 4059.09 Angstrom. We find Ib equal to 17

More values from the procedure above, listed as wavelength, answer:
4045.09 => 17.6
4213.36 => 16.9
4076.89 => 17.8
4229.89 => 18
